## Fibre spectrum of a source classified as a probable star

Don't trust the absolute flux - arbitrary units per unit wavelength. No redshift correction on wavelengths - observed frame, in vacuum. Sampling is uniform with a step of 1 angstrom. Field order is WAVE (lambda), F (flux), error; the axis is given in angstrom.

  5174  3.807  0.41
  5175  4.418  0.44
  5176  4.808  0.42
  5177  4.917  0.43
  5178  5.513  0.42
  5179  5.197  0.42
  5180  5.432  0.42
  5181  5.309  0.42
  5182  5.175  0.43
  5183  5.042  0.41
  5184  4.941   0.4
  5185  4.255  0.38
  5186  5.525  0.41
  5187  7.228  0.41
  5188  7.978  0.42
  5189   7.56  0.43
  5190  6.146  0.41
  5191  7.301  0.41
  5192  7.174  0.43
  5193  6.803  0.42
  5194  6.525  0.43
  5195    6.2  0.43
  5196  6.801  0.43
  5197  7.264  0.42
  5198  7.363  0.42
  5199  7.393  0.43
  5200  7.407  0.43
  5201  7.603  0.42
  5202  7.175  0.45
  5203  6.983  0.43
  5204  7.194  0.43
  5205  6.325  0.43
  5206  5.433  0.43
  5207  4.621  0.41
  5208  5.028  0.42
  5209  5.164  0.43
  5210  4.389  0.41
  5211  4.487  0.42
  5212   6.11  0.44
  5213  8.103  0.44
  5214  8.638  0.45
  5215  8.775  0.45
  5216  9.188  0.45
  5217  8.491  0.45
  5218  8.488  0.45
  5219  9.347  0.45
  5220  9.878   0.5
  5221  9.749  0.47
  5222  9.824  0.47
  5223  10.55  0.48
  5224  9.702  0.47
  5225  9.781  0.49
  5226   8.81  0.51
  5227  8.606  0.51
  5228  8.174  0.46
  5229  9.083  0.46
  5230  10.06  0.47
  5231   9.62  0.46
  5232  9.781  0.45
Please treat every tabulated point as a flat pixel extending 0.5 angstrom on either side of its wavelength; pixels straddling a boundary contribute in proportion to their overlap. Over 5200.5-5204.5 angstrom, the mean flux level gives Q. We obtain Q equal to 7.24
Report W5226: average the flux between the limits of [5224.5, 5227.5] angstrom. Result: 9.07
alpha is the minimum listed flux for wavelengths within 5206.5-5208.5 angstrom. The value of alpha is 4.621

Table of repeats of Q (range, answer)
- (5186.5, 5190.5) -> 7.23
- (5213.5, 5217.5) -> 8.77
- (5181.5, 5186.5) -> 4.99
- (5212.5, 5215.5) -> 8.51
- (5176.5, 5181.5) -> 5.27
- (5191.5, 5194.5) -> 6.83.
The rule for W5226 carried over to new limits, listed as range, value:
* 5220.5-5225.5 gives 9.92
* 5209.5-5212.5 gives 5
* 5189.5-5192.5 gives 6.87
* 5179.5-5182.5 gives 5.31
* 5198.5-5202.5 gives 7.39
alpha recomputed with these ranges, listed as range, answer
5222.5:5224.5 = 9.702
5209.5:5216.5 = 4.389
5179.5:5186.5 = 4.255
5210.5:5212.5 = 4.487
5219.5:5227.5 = 8.606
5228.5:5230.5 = 9.083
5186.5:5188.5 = 7.228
